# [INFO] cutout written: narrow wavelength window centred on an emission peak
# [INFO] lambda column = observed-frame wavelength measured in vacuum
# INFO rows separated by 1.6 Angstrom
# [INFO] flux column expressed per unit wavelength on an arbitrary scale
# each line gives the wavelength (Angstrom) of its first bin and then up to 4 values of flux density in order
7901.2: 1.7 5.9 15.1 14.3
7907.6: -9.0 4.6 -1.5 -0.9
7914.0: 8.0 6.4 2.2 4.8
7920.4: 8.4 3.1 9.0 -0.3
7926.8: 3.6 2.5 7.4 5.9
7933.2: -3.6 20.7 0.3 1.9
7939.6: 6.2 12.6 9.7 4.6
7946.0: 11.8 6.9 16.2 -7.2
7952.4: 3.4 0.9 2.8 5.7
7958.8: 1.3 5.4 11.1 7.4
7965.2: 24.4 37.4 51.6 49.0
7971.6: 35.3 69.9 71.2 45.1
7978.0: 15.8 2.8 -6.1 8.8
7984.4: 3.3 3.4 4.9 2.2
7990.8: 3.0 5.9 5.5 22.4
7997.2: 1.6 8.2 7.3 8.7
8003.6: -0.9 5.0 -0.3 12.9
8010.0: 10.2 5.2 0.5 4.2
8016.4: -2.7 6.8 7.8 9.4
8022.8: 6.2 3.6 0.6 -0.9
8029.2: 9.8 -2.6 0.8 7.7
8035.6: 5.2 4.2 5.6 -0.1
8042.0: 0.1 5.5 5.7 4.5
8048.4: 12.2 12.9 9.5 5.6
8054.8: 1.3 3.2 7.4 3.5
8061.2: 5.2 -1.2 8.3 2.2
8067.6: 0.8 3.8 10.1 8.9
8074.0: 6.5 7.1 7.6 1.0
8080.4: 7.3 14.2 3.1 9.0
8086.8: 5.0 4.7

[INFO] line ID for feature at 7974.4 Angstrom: [O II]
